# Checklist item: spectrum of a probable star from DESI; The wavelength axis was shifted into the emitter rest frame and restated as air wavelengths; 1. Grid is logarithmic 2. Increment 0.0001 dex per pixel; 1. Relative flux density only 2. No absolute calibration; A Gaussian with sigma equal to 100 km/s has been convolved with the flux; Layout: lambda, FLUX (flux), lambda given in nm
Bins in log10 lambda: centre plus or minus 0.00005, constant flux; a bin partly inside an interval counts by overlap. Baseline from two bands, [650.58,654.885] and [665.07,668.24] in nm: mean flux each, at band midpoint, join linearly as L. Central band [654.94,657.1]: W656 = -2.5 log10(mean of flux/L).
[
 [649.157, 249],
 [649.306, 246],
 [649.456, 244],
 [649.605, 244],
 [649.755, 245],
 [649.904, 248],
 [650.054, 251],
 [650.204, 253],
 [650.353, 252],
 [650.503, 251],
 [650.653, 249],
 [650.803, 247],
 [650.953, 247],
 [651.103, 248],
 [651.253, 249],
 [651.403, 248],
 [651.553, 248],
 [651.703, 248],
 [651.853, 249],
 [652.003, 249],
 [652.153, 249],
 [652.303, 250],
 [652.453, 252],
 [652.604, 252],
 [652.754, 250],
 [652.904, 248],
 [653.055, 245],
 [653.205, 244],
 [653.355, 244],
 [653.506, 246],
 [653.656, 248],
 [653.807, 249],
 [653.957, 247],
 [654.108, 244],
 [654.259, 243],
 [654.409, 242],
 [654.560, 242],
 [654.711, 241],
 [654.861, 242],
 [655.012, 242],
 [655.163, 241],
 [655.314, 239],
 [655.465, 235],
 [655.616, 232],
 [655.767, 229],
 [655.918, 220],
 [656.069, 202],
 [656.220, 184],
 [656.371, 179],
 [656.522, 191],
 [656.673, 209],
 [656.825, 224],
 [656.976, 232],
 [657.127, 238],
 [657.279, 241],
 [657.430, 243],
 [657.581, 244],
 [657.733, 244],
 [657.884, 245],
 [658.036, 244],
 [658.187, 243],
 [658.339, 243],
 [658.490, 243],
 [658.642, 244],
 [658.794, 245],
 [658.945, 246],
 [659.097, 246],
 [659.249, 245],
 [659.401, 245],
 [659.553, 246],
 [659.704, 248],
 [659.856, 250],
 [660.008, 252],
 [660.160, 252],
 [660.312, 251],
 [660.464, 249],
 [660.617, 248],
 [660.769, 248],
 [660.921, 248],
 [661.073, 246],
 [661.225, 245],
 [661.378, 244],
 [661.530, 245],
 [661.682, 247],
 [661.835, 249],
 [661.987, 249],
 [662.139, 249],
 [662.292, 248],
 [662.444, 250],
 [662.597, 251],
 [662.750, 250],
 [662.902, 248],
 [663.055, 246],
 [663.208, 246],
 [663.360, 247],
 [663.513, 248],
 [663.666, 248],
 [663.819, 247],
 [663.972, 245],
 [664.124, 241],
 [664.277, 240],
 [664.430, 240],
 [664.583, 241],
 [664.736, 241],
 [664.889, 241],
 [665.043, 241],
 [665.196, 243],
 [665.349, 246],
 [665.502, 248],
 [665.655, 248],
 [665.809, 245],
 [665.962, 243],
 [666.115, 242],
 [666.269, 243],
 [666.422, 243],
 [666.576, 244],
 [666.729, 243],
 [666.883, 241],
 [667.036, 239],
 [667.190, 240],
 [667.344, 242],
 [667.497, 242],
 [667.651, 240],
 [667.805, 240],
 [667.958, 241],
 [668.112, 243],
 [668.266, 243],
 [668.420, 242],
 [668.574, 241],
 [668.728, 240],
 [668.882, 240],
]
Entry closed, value 0.13 mag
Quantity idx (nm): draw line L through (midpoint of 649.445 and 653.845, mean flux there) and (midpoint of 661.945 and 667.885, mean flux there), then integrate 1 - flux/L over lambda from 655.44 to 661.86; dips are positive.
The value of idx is 0.232 nm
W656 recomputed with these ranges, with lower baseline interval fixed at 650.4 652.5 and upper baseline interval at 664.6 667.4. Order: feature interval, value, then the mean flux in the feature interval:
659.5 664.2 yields -0.014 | 248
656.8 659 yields 0.020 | 242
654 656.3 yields 0.070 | 232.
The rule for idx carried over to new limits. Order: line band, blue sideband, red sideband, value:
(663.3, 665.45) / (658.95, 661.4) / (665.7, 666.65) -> 0.009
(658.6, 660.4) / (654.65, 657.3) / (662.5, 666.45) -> -0.121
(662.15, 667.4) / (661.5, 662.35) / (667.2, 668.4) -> 0.009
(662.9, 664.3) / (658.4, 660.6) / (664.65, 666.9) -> -0.005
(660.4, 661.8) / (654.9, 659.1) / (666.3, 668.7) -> -0.069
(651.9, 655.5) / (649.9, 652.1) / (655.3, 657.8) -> -0.142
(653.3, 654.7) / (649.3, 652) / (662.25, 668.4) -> 0.014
